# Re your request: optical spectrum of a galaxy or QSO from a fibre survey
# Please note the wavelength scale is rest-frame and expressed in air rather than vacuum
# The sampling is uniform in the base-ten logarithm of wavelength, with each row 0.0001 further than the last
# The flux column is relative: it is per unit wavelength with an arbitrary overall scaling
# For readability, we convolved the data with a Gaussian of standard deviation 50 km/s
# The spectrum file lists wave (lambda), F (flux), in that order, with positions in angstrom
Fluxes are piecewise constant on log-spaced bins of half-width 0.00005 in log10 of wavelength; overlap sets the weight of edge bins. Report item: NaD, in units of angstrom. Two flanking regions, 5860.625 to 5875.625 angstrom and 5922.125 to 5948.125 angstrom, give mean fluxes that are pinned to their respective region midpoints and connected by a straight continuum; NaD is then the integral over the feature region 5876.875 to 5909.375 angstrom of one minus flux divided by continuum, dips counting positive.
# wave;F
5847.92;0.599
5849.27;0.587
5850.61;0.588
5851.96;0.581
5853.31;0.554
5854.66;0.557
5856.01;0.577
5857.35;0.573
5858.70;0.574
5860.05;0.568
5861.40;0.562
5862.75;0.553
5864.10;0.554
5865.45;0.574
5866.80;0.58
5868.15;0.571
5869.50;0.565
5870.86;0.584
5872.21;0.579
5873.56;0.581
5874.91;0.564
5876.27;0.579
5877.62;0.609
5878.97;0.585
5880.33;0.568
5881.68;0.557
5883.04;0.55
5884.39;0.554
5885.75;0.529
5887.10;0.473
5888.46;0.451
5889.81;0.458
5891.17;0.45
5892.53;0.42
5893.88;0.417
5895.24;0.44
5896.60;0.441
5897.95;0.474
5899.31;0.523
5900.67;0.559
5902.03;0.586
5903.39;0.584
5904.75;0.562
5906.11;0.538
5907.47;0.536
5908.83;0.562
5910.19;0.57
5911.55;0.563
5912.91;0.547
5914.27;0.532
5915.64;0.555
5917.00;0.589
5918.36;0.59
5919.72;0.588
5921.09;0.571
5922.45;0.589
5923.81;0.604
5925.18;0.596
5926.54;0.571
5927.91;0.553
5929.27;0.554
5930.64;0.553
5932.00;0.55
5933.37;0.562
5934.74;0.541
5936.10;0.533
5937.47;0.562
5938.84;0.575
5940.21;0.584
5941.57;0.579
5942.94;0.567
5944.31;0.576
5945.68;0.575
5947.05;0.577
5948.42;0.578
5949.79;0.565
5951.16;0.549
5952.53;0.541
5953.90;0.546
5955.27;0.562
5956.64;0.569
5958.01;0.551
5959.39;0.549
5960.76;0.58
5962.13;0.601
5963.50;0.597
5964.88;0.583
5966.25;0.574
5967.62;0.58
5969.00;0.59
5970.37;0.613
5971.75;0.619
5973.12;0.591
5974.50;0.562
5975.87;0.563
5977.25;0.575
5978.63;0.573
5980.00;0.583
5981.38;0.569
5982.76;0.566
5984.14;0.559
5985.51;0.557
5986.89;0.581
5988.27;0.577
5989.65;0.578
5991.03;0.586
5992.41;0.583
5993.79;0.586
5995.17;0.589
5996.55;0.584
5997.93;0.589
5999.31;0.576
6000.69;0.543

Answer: 2.9 angstrom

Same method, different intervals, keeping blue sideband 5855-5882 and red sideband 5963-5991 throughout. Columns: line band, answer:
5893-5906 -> 1.5 angstrom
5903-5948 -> 0.8 angstrom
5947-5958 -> 0.4 angstrom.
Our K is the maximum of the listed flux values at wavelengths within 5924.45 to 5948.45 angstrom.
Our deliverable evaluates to 0.596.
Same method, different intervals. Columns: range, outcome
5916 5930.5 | 0.604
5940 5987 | 0.619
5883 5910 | 0.586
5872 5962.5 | 0.609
